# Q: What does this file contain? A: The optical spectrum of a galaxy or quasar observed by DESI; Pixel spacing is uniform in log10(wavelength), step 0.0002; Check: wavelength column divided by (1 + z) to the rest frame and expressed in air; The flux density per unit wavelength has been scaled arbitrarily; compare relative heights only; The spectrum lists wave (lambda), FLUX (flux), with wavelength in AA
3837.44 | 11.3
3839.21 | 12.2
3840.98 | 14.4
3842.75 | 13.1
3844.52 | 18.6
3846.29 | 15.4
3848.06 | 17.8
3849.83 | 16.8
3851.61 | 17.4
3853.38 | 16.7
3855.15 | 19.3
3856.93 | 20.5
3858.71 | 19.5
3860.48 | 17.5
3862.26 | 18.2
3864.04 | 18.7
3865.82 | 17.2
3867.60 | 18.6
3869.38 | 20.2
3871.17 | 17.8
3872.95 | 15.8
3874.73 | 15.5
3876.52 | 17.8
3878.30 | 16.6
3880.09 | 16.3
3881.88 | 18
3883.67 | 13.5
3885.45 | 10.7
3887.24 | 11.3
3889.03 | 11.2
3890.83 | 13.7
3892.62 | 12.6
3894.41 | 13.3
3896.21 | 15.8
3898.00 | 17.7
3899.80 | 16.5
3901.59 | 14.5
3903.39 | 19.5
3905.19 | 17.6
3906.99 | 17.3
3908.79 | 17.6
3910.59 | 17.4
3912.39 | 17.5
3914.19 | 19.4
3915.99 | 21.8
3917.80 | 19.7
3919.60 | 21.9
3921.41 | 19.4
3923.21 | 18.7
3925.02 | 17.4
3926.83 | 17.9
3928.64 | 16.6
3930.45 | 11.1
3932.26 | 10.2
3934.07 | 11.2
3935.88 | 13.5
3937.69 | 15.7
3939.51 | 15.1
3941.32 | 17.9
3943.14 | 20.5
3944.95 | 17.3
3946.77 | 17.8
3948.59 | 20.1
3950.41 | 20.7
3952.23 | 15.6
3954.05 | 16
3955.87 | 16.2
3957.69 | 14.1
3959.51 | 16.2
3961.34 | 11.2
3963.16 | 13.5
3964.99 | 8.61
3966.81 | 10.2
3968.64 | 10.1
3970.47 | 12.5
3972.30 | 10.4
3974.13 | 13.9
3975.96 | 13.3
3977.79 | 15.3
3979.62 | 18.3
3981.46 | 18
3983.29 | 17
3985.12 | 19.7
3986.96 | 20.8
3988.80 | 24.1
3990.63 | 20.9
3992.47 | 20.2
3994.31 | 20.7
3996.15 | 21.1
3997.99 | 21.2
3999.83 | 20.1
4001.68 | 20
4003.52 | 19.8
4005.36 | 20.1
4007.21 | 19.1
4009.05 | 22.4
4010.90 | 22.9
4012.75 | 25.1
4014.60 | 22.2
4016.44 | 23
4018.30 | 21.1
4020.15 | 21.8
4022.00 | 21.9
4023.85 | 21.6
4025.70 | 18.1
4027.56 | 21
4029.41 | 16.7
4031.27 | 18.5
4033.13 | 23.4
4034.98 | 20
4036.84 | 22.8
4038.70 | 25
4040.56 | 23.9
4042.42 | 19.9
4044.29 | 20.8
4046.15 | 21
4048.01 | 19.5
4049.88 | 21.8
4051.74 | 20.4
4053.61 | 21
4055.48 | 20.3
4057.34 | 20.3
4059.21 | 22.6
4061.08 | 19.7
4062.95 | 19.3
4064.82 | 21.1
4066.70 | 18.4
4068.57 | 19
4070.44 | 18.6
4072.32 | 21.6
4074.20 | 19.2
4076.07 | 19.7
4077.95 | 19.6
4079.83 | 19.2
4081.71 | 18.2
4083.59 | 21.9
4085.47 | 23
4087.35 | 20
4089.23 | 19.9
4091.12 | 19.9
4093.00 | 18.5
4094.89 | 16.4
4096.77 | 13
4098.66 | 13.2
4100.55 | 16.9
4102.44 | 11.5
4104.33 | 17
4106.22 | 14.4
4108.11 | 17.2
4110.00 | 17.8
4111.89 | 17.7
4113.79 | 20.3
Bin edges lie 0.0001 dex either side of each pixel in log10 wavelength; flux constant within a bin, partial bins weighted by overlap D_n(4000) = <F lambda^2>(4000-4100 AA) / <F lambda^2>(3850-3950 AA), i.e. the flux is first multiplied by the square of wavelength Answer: 1.3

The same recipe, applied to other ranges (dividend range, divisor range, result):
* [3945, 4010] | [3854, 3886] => 1.04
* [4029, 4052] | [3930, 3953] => 1.39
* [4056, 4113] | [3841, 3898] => 1.27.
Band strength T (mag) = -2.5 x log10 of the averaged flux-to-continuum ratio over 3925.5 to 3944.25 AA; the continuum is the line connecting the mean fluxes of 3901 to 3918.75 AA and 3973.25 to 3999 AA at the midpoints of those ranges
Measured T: 0.22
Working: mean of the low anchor 18.3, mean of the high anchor 18.9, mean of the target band 15.1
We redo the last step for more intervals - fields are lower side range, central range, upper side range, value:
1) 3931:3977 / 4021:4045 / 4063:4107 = -0.25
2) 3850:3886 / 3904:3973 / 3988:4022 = 0.21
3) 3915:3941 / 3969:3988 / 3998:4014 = 0.23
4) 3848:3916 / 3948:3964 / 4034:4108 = 0.12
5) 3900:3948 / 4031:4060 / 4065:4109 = -0.19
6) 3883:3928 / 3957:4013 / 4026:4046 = 0.12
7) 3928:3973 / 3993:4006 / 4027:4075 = -0.17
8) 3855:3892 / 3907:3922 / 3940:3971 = -0.21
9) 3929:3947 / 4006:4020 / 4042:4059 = -0.18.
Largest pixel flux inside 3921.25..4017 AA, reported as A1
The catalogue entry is 25.1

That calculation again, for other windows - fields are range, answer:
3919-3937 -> 21.9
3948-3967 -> 20.7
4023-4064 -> 25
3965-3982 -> 18.3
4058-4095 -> 23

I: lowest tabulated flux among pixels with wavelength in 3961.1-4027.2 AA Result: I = 8.61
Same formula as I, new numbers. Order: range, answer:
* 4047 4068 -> 18.4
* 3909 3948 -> 10.2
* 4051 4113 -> 11.5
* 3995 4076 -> 16.7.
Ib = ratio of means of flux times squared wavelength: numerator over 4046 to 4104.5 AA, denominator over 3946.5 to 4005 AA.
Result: 1.19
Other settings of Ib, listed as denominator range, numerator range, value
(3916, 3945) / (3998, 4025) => 1.34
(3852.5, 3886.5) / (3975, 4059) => 1.29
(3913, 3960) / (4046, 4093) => 1.27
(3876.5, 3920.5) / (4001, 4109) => 1.31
